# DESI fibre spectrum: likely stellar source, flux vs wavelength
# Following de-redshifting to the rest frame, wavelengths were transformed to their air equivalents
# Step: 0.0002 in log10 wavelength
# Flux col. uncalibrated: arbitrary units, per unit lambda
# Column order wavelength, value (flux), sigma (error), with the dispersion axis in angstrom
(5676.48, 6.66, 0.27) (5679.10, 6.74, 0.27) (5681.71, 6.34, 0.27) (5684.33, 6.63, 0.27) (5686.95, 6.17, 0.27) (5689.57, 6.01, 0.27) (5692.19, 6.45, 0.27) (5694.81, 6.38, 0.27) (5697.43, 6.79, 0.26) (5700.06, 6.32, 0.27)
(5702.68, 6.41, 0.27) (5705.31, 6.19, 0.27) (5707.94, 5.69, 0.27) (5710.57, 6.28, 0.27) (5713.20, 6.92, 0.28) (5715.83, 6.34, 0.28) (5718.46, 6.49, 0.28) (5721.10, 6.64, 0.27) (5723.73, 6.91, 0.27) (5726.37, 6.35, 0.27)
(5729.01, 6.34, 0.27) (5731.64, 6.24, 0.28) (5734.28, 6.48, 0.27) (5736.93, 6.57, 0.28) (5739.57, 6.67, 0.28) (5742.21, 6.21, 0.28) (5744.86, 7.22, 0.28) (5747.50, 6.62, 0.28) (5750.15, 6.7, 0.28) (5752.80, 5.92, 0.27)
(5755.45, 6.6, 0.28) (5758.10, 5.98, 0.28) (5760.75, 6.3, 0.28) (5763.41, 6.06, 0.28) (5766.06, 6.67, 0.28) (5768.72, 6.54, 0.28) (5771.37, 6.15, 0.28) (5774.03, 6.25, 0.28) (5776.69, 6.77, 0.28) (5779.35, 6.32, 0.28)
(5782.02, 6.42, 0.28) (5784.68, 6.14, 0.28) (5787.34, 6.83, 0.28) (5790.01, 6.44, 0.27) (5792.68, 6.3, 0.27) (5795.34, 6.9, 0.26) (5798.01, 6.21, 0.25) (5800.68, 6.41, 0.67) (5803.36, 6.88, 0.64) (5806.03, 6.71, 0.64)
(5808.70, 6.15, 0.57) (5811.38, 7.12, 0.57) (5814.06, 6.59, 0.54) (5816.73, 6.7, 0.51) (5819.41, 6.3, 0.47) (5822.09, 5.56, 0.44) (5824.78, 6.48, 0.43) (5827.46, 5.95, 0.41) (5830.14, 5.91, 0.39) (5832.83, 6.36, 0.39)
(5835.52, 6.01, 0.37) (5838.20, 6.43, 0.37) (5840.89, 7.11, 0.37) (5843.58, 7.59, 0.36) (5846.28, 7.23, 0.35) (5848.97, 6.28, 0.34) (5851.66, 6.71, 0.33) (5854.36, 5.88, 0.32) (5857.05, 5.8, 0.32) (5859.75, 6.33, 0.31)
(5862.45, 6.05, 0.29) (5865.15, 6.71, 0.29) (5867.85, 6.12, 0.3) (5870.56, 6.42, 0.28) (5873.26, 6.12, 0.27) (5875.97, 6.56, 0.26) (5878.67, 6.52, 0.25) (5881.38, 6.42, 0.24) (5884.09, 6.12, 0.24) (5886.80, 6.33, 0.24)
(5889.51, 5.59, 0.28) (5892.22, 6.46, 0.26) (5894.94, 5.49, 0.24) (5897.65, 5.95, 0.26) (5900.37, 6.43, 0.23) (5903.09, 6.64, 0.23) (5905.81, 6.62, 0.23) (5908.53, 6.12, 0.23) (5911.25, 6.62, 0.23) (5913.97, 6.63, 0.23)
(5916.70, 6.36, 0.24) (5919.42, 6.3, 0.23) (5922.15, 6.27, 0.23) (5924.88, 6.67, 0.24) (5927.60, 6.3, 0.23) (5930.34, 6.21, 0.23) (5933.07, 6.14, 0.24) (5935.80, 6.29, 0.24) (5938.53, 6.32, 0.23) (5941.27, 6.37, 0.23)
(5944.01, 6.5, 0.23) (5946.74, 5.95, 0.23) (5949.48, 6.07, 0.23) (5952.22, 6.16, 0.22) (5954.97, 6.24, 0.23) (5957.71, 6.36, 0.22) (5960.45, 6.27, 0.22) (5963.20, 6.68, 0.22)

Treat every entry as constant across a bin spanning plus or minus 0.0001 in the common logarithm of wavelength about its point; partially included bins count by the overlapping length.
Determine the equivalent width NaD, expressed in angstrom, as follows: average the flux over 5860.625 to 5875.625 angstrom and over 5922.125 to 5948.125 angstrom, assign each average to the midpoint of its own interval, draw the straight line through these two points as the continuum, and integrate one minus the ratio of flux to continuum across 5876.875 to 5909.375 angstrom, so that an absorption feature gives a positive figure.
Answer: 0.37 angstrom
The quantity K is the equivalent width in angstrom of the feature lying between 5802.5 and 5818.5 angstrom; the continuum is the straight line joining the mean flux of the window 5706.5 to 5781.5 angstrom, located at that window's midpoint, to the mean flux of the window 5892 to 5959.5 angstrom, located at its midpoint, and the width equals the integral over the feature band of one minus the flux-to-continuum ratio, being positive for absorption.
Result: -0.7 angstrom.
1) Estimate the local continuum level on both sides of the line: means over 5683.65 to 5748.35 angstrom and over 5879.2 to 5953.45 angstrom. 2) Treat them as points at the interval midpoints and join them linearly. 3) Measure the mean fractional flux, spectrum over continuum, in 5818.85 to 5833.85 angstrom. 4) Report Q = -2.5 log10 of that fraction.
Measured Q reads 0.05 mag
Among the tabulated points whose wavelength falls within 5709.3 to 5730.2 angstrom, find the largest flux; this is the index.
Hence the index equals 6.92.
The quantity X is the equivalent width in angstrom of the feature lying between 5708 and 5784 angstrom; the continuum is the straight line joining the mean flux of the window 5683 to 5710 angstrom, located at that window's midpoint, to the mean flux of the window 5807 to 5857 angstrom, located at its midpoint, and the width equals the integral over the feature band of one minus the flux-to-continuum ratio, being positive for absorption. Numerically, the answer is -1.1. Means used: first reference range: 6.3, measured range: 6.45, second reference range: 6.45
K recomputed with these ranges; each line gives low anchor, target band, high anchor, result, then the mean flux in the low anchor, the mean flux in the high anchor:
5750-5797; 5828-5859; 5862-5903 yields -0.9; 6.4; 6.24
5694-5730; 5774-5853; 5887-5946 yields -1.8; 6.43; 6.3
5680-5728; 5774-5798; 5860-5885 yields -0.4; 6.41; 6.34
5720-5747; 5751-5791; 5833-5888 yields 1.0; 6.57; 6.44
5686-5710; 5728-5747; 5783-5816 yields -0.5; 6.27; 6.56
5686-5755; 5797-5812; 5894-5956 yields -0.4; 6.44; 6.29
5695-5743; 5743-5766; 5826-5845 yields 0.1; 6.44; 6.48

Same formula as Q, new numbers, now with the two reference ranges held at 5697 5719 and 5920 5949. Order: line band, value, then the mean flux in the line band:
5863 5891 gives 0.005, 6.29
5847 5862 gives 0.014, 6.24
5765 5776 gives -0.013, 6.42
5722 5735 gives -0.020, 6.47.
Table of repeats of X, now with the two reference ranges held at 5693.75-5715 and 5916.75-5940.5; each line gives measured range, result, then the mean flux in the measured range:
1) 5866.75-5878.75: -0.01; 6.33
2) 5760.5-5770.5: -0.05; 6.39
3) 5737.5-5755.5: -0.56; 6.56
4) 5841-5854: -1.13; 6.88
